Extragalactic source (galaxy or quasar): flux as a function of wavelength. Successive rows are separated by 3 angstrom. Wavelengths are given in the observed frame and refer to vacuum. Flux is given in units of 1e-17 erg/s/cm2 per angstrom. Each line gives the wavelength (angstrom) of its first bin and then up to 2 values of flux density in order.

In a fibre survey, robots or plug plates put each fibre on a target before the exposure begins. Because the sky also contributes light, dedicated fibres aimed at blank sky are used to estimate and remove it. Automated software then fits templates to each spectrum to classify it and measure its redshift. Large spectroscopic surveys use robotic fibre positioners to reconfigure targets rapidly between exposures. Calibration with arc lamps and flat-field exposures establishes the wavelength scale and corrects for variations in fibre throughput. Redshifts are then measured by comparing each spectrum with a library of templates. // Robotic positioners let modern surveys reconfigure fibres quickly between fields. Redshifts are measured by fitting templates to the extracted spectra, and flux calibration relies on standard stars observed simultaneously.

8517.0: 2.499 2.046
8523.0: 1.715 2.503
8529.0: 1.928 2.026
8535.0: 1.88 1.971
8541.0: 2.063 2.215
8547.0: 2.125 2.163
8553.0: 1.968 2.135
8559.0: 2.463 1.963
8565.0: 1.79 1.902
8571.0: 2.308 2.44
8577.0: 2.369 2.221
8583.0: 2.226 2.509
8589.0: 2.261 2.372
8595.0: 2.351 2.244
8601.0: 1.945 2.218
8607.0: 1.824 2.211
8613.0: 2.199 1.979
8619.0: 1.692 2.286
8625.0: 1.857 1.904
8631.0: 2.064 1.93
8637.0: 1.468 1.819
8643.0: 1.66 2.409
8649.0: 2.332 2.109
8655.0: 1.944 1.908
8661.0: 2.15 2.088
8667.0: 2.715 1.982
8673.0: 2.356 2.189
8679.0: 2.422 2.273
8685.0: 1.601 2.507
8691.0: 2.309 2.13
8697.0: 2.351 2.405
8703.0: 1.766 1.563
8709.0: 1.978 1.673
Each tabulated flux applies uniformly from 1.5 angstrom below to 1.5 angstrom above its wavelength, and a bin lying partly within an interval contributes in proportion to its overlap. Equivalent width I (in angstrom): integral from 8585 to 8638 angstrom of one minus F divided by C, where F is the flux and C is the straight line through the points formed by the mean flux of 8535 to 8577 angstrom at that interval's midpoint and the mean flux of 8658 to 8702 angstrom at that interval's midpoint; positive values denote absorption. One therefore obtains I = 2.3 angstrom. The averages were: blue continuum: 2.12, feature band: 2.07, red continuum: 2.23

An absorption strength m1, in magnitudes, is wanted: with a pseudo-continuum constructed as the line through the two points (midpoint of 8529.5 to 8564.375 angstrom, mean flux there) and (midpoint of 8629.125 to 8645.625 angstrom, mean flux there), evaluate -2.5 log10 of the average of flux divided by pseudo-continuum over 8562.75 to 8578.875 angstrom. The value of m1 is -0.07 mag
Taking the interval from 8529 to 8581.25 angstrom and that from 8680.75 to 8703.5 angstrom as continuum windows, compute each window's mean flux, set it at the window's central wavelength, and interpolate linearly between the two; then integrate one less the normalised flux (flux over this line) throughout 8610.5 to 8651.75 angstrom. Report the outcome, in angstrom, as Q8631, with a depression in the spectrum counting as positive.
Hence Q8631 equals 3.3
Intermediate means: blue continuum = 2.11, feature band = 1.98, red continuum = 2.18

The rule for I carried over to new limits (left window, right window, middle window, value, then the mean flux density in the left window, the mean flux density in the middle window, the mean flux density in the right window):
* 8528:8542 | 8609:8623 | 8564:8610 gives -4.0 angstrom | 1.97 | 2.2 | 2.06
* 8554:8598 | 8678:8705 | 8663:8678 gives -0.6 angstrom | 2.23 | 2.28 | 2.18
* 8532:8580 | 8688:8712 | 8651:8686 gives -1.2 angstrom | 2.12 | 2.15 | 2.07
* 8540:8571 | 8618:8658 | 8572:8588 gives -2.3 angstrom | 2.09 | 2.35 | 1.96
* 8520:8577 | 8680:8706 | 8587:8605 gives -1.1 angstrom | 2.09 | 2.24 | 2.14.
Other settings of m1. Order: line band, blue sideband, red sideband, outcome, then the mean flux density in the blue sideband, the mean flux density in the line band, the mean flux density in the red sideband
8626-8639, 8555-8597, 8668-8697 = 0.21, 2.24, 1.84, 2.21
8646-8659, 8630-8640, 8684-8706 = -0.12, 1.81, 2.12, 2.13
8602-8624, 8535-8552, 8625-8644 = -0.10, 2.08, 2.05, 1.82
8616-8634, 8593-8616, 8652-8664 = 0.07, 2.14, 1.96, 2.03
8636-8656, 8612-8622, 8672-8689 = 0.06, 1.99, 1.98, 2.21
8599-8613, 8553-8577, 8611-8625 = -0.01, 2.15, 2.07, 2.03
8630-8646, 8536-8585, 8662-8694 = 0.20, 2.15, 1.84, 2.24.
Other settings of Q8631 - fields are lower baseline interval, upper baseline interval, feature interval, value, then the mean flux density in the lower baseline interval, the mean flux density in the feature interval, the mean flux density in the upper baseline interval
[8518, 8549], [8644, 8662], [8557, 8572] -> 0.0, 2.06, 2.08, 2.13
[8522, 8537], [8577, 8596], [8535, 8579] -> 0.8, 2.02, 2.13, 2.33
